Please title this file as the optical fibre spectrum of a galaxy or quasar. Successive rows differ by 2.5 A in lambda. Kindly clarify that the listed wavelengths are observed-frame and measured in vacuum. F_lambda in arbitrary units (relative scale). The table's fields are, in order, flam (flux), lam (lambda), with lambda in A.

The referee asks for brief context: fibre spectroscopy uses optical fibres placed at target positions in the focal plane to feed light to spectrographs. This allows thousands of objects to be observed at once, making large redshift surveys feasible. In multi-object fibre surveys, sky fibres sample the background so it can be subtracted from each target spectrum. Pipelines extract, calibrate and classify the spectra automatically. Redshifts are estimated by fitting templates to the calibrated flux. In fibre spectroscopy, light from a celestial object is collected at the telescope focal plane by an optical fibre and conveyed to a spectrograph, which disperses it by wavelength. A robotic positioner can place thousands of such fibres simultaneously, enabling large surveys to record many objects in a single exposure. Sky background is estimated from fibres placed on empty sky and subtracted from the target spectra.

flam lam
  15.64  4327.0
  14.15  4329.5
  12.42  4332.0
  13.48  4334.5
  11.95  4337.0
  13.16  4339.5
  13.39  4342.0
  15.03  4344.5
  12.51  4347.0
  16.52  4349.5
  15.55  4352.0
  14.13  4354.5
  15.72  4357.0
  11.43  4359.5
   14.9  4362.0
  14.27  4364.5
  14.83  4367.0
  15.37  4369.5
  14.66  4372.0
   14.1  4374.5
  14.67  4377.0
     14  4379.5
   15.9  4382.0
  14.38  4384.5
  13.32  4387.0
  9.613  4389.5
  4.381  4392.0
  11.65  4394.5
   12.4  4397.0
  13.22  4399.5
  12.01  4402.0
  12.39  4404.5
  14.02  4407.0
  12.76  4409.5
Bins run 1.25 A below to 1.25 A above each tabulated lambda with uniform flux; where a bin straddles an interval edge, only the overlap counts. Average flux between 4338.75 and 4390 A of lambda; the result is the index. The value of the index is 14.2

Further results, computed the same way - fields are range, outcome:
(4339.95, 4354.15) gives 14.5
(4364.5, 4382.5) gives 14.7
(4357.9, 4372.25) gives 14.3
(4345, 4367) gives 14.4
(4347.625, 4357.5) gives 15.3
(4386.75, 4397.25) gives 9.78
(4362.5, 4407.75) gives 13.1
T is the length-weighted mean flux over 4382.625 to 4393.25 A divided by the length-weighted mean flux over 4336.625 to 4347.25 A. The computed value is 0.80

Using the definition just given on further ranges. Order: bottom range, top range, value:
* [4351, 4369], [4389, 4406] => 0.76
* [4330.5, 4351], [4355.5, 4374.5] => 1.06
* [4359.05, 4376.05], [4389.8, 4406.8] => 0.77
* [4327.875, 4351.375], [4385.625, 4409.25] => 0.84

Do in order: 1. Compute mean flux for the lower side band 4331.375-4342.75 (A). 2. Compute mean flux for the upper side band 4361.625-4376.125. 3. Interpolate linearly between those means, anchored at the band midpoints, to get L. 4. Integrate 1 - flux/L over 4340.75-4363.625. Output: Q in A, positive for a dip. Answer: -1.0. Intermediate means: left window 12.9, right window 14.7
